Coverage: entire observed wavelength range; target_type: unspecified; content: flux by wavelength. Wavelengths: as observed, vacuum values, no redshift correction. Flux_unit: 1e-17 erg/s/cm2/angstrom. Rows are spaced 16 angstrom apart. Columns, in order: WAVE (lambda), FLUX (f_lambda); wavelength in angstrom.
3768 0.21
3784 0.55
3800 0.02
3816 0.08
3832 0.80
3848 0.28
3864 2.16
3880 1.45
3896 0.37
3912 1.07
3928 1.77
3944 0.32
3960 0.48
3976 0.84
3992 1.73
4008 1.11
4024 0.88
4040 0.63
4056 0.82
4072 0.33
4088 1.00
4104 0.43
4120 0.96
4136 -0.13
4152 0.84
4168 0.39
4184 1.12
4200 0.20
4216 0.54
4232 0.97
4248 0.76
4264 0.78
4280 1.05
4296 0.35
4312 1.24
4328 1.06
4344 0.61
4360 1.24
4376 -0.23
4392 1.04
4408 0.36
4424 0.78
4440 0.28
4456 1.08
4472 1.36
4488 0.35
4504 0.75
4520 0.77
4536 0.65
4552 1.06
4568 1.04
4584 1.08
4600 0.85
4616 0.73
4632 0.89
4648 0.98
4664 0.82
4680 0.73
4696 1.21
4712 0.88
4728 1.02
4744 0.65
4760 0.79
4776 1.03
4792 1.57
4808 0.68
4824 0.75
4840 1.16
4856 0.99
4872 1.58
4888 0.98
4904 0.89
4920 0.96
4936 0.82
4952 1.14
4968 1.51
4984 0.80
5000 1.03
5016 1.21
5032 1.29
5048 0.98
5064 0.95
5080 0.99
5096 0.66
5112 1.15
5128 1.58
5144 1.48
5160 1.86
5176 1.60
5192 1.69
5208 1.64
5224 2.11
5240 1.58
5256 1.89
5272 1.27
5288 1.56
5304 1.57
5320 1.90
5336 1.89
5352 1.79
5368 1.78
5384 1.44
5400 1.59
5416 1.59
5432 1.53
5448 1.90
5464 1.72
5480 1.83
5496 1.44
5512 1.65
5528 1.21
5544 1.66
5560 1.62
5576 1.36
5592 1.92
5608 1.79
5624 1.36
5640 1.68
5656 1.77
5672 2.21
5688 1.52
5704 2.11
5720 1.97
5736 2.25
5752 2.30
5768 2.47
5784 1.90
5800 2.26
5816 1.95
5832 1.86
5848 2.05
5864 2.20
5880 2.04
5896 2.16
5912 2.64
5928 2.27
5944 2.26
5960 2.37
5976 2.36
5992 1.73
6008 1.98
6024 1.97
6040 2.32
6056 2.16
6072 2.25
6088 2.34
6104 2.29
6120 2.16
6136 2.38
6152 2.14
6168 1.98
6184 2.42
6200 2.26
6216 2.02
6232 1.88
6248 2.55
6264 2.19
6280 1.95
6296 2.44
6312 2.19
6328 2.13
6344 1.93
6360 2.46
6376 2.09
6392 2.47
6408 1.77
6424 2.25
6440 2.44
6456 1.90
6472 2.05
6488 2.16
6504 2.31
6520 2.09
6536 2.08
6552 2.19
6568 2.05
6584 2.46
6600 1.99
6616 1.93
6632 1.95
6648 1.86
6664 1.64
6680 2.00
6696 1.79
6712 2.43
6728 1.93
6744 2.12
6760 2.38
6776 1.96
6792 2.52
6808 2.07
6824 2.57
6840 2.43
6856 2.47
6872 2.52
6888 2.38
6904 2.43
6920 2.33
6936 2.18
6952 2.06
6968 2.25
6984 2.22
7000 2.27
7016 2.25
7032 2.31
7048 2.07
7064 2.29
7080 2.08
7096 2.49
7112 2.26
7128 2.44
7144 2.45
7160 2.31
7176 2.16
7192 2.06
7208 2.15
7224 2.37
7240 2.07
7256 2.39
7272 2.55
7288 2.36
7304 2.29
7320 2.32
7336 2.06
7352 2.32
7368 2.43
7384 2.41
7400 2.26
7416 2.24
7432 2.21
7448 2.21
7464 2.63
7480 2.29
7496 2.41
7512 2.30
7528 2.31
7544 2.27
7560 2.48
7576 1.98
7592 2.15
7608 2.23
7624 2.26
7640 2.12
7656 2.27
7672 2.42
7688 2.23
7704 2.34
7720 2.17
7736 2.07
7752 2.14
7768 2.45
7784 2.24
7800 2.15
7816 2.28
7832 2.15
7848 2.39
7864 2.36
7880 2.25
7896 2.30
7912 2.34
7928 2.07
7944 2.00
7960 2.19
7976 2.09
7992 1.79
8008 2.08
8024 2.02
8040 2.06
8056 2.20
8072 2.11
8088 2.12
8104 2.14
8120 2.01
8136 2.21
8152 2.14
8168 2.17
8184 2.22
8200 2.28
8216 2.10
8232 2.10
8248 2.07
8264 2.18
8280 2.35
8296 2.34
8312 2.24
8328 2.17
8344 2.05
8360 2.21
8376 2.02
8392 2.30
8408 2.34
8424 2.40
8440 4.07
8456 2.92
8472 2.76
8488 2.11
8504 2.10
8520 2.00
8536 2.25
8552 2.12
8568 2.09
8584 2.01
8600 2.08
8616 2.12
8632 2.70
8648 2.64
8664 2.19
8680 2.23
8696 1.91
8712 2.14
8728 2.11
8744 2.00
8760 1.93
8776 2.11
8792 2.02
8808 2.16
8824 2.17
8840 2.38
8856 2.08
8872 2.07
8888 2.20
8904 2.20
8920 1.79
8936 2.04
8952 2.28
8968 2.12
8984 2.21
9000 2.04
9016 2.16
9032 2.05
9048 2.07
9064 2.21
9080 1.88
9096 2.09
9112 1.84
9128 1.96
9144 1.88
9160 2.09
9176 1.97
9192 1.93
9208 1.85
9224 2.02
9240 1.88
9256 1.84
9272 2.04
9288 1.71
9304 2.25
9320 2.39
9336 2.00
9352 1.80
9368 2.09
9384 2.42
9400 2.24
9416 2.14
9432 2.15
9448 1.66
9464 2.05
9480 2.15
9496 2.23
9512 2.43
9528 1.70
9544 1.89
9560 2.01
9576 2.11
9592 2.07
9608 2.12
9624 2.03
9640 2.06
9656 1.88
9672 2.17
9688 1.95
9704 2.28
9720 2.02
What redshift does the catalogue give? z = 0.285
